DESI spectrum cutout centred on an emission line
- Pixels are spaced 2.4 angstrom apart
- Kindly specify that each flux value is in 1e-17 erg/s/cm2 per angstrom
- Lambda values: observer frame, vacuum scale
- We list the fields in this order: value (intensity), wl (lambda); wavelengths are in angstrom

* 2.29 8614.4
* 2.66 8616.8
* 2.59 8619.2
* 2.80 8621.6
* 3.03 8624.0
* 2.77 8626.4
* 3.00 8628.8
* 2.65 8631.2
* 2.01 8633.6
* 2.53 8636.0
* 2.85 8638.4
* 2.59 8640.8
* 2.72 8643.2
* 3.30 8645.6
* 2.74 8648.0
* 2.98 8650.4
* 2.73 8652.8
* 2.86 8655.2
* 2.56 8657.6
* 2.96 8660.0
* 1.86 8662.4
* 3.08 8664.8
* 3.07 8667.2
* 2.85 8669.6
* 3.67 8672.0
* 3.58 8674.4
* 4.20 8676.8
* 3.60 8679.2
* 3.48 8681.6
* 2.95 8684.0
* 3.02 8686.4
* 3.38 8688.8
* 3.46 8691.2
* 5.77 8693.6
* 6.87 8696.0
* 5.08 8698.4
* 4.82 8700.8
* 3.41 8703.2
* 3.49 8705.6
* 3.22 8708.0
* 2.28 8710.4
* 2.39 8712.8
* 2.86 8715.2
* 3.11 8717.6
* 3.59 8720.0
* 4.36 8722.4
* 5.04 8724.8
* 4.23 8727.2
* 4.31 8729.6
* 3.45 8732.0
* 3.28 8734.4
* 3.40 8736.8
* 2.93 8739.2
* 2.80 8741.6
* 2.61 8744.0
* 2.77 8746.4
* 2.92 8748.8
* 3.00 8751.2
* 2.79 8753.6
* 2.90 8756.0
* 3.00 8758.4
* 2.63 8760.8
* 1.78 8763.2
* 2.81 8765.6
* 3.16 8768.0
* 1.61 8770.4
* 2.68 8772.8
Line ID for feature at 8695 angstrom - H-alpha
